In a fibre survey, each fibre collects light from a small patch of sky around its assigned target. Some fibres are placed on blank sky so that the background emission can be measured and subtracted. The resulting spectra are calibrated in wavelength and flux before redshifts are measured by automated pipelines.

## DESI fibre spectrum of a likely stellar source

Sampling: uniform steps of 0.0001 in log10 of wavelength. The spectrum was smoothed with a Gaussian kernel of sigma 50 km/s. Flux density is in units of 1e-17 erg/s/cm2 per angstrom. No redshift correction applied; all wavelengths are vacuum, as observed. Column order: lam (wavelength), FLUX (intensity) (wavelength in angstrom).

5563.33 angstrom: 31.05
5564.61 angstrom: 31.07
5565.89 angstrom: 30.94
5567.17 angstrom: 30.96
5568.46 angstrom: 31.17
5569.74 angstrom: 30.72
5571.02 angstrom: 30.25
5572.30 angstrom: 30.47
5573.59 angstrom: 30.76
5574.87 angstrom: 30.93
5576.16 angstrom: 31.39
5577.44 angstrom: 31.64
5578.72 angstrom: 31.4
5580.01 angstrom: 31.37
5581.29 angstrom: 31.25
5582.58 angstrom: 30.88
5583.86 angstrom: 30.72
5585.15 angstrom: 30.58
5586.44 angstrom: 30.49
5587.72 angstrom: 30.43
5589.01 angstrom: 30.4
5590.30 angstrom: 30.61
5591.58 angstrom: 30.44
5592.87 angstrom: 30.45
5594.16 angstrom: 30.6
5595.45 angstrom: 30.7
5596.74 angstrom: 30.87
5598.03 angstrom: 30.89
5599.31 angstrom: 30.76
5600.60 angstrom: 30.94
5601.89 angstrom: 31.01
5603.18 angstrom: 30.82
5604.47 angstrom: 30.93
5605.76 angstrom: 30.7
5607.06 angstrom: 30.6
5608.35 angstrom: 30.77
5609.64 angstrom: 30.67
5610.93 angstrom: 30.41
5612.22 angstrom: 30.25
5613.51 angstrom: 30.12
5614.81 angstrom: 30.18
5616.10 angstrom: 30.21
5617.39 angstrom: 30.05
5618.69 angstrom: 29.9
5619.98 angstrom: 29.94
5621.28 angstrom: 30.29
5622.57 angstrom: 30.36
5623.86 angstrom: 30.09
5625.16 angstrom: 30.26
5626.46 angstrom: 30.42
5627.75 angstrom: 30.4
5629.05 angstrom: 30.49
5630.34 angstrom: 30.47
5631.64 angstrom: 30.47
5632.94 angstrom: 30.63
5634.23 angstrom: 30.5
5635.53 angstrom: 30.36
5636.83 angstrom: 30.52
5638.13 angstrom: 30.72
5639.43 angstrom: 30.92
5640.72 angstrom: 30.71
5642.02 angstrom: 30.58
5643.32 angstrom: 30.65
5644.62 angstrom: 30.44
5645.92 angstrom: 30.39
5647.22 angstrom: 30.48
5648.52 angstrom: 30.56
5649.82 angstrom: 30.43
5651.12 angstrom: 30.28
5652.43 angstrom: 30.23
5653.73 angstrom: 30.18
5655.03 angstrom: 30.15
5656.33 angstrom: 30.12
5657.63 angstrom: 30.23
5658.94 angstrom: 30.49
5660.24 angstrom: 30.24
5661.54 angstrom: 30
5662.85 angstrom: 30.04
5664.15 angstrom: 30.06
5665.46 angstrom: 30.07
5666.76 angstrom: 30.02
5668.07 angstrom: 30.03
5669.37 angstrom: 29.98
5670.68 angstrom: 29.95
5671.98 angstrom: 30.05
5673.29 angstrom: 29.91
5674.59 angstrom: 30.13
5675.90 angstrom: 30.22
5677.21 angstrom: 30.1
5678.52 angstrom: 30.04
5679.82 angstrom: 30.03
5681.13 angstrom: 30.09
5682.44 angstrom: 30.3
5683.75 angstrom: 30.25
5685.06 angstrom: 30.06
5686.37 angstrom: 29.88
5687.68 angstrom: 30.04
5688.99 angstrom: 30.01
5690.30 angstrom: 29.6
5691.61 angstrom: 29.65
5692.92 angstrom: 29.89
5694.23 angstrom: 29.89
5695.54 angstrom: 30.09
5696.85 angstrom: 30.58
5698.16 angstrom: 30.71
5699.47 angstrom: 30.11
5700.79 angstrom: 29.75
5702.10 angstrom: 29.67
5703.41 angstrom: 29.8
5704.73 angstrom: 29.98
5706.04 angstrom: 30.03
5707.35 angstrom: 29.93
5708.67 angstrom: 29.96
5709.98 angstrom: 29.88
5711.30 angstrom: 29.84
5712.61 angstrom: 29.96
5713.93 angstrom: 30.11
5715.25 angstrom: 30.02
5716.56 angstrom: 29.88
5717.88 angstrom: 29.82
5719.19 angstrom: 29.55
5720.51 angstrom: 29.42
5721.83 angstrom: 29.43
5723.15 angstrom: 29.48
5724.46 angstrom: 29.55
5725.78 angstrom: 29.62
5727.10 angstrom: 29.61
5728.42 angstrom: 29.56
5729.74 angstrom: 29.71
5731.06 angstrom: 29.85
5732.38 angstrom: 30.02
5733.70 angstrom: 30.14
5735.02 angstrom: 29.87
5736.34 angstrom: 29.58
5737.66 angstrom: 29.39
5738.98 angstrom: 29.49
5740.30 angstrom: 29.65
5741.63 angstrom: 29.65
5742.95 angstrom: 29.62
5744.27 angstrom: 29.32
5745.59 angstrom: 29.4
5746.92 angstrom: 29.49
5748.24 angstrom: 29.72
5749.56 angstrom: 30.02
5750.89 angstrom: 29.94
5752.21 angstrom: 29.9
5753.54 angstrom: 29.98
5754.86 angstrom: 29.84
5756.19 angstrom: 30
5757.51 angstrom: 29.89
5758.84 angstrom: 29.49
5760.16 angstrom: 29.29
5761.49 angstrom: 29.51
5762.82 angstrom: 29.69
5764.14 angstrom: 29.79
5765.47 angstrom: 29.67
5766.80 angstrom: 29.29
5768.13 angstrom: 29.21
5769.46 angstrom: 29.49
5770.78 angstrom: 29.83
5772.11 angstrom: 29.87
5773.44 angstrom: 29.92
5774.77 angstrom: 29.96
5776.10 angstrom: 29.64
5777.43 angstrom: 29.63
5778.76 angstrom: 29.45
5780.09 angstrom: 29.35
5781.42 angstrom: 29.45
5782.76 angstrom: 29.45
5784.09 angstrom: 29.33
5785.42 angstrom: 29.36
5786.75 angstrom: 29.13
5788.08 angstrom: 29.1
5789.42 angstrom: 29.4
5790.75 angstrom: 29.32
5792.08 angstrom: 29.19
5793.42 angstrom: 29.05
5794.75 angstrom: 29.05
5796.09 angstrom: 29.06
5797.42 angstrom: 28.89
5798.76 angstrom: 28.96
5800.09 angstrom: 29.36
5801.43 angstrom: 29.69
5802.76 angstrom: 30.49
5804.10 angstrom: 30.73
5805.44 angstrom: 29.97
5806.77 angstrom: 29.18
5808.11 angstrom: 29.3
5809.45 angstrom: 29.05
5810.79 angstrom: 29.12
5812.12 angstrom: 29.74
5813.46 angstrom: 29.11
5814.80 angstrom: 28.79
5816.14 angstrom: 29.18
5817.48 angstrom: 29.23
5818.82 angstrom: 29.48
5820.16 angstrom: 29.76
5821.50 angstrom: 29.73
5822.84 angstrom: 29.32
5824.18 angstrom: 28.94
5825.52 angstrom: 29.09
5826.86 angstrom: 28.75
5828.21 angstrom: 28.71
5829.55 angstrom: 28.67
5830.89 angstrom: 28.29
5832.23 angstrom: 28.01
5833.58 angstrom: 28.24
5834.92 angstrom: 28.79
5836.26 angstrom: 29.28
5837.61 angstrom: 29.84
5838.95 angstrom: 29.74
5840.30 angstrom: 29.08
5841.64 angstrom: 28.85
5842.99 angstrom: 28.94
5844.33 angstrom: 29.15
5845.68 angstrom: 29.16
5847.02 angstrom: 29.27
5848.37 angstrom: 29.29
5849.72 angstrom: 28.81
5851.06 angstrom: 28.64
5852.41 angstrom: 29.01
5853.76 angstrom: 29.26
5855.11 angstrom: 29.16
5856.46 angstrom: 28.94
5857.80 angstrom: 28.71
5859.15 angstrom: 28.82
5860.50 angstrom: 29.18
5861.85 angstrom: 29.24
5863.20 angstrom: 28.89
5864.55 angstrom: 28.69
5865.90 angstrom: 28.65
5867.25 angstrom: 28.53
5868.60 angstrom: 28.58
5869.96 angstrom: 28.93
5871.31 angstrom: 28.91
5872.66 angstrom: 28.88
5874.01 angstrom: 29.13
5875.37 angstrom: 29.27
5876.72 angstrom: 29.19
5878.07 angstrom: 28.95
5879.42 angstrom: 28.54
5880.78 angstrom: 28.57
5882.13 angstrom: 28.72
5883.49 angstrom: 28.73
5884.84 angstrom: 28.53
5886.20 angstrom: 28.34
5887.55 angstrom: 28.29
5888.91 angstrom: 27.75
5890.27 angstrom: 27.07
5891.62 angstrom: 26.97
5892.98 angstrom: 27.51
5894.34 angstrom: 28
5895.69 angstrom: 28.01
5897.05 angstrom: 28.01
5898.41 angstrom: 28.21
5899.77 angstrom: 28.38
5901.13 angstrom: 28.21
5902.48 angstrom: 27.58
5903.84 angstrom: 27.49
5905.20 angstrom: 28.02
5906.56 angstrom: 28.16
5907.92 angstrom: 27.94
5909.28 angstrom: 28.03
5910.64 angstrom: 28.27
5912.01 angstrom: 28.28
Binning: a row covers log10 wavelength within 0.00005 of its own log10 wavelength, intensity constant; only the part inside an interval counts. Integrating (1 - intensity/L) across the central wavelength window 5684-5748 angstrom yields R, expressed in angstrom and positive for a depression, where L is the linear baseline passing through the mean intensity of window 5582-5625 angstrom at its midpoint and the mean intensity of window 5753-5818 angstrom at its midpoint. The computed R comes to 0.2 angstrom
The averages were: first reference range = 30.5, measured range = 29.8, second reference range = 29.5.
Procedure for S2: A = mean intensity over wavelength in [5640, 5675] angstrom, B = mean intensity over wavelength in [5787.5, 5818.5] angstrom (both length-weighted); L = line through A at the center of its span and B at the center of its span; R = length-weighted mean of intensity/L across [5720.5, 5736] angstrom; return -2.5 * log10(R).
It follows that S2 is 0.004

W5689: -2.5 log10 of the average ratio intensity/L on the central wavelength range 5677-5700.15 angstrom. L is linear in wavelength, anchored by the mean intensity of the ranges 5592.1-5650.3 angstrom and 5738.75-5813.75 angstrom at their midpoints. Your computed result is 0.00 mag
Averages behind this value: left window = 30.5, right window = 29.5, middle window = 30.1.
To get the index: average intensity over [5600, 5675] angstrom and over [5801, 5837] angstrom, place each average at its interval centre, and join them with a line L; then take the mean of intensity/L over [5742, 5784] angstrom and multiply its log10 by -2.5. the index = 0.00 mag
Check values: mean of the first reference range 30.4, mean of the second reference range 29.2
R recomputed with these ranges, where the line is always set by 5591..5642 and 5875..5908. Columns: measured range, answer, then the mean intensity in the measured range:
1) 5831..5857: -0.4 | 29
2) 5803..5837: -0.4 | 29.2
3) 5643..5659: -0.1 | 30.3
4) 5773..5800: -0.2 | 29.3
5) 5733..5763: -0.3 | 29.7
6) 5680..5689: 0.0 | 30.1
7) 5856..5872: -0.2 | 28.8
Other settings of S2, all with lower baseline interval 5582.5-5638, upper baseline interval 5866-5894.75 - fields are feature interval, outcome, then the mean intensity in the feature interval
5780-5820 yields -0.011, 29.4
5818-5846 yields -0.008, 29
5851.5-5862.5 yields -0.015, 29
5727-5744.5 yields -0.005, 29.7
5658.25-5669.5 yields 0.000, 30.1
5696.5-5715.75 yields -0.008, 30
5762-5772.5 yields -0.011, 29.6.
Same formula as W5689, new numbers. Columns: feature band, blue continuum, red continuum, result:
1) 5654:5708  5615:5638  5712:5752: -0.002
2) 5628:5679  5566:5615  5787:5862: 0.001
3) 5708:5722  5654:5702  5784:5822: 0.002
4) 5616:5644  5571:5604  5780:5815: 0.004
